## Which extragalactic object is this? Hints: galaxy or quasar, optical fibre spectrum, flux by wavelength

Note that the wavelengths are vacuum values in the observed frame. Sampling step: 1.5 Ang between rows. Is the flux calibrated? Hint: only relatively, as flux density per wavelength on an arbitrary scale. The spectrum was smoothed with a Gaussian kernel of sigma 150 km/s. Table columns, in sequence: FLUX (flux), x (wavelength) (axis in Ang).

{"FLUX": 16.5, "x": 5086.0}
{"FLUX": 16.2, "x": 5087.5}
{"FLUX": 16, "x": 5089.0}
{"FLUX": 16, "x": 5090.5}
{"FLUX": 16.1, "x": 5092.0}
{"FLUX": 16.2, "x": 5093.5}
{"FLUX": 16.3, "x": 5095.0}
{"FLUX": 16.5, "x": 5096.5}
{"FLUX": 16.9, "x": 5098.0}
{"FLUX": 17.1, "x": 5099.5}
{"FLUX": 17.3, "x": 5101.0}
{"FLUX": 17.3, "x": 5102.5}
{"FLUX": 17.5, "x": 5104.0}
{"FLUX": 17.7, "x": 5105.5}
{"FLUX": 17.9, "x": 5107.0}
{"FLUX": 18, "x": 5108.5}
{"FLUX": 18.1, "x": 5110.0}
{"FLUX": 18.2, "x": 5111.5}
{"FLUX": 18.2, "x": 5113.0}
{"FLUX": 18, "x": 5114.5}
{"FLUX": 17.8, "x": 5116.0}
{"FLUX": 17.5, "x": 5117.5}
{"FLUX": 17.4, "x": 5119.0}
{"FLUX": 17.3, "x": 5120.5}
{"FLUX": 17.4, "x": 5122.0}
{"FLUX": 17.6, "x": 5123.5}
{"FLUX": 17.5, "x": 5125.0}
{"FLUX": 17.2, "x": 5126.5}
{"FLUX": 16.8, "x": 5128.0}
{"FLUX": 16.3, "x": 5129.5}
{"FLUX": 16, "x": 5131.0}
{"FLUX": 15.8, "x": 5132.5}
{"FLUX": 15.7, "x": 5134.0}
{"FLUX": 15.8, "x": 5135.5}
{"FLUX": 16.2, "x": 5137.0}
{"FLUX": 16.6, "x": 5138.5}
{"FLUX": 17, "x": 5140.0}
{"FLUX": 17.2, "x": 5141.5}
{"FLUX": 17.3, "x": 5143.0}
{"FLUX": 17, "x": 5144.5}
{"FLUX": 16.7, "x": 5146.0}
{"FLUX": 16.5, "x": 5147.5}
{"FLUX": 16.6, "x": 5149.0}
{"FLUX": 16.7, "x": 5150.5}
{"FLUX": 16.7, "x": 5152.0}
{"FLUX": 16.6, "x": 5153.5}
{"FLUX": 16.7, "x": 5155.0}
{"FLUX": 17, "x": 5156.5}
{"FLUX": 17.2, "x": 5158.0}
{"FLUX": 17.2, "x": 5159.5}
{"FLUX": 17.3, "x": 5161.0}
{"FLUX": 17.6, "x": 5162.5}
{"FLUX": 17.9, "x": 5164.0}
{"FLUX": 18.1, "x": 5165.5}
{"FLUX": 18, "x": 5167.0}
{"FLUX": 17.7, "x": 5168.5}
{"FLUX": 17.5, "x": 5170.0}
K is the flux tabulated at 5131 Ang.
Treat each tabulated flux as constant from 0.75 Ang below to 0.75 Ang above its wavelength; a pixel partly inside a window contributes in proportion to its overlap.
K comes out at 16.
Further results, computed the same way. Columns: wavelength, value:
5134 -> 15.7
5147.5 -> 16.5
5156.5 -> 17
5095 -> 16.3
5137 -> 16.2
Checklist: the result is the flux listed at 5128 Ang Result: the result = 16.8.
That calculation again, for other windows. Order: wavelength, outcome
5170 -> 17.5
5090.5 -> 16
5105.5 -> 17.7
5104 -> 17.5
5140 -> 17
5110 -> 18.1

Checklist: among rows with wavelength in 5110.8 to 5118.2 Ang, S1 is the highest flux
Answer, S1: 18.2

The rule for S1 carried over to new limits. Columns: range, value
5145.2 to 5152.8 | 16.7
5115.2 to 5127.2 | 17.8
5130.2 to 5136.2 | 16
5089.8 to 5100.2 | 17.1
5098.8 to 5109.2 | 18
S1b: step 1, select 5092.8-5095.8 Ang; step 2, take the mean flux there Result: 16.3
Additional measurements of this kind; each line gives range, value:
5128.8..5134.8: 15.9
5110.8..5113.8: 18.2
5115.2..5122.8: 17.5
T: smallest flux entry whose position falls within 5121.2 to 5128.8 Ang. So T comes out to 16.8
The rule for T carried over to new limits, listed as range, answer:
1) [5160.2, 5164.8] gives 17.3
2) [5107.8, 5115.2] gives 18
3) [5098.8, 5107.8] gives 17.1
